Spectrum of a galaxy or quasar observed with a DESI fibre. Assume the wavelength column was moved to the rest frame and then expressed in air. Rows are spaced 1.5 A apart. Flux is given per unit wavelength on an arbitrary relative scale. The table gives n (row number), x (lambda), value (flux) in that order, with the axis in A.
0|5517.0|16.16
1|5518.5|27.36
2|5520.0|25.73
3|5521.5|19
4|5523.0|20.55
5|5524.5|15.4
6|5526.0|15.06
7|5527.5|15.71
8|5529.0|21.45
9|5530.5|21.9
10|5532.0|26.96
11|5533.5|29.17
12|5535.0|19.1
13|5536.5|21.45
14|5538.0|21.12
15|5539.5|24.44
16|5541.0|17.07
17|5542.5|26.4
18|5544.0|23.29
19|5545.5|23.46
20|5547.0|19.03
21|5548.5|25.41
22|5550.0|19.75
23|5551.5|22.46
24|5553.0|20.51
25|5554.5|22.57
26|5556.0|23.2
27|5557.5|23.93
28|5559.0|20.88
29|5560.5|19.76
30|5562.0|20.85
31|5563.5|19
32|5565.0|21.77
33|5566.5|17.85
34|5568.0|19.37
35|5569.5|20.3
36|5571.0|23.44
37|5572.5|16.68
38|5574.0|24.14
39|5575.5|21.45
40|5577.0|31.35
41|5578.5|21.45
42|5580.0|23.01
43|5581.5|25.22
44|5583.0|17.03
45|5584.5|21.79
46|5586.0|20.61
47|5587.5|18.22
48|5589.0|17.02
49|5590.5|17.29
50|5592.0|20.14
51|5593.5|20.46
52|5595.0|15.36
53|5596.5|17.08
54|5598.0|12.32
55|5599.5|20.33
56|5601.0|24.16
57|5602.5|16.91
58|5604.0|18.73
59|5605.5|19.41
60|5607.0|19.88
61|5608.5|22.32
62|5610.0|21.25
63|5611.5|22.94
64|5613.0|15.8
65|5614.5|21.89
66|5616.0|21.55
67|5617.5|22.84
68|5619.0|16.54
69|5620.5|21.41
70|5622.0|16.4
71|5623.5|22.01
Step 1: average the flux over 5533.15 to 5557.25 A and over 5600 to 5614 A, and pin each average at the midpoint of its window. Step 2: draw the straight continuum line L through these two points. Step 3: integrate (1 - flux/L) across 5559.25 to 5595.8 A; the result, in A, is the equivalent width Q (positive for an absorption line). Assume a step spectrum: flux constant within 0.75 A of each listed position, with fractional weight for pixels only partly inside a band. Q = 1.11 A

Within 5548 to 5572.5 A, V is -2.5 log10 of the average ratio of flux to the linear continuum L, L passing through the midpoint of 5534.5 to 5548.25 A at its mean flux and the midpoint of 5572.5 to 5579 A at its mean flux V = 0.09 mag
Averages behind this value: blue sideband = 21.9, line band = 21.1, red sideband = 23.8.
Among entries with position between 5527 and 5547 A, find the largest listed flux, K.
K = 29.17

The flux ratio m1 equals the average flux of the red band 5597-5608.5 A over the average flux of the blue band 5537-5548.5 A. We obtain 0.9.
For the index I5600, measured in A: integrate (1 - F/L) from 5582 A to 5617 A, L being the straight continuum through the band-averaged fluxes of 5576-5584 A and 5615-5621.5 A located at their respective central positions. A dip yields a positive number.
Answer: 4.1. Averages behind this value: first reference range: 23.5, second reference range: 20.5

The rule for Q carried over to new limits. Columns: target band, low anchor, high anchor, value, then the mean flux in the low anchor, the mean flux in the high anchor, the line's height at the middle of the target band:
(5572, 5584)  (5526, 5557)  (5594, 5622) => -1.2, 22.1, 19.4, 20.6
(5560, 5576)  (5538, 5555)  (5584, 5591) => 0.0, 22.2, 18.9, 20.5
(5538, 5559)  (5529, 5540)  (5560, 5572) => -0.4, 23.3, 20.2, 21.9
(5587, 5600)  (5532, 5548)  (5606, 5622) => 2.2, 22.7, 20.4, 21.1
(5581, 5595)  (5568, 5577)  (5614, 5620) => 1.3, 21.9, 20.7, 21.5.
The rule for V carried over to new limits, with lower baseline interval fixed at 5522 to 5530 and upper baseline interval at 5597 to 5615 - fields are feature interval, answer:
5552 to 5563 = -0.169 mag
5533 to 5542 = -0.213 mag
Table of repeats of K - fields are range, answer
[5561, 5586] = 31.35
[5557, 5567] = 23.93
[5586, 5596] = 20.61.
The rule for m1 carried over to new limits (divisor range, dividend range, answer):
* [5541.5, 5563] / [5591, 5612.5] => 0.87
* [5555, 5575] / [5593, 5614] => 0.91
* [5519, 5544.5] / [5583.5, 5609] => 0.88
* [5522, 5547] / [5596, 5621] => 0.93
